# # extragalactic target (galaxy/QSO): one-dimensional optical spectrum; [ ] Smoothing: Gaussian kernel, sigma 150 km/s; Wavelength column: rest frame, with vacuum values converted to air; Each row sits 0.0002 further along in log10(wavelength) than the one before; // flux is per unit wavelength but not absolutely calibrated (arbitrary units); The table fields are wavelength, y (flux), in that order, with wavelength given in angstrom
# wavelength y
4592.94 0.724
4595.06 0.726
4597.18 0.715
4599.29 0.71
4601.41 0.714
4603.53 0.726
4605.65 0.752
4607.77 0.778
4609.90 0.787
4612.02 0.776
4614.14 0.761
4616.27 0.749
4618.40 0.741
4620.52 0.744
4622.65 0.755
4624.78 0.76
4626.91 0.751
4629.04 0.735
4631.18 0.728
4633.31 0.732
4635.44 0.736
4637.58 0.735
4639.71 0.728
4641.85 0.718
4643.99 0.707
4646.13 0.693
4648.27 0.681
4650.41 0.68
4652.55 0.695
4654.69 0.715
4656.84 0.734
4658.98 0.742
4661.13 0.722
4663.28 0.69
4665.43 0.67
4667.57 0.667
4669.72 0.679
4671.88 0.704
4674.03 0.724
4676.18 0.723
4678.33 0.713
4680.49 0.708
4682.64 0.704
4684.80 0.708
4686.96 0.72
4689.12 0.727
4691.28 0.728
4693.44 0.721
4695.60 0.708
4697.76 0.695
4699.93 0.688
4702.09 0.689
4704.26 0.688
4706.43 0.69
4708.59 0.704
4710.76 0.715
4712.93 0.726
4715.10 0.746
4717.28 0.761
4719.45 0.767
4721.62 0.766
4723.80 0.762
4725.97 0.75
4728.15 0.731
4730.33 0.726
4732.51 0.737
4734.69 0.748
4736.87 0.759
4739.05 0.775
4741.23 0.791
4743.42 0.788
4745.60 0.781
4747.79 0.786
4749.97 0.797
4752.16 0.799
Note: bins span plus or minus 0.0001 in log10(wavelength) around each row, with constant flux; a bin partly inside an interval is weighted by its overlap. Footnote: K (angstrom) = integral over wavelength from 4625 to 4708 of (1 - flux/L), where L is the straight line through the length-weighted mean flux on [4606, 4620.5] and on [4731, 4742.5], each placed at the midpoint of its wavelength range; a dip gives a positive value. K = 5.65 angstrom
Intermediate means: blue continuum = 0.763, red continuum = 0.761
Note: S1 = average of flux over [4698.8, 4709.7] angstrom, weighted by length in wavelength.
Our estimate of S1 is 0.692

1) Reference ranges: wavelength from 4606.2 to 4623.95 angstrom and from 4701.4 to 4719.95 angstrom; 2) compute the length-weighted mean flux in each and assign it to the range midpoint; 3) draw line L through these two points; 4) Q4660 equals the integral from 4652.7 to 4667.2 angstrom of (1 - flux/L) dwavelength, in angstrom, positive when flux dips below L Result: 0.6 angstrom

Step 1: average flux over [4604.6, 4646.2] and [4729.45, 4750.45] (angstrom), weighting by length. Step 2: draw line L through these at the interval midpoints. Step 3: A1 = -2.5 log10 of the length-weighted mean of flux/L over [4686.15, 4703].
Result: 0.07 mag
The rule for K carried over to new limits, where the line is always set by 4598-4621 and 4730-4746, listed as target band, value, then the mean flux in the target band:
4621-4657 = 1.4 angstrom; 0.722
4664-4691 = 1.9 angstrom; 0.705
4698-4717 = 1.3 angstrom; 0.707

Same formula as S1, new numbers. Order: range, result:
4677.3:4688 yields 0.71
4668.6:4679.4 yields 0.708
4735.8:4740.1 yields 0.767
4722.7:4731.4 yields 0.742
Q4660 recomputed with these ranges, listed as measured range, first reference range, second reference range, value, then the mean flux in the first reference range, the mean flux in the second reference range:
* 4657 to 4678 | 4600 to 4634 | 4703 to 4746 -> 1.2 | 0.749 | 0.745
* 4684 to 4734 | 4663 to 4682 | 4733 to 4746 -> 0.9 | 0.698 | 0.772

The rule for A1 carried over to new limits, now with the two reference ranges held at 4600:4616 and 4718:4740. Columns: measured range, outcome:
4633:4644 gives 0.04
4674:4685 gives 0.06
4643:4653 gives 0.09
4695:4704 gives 0.09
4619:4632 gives 0.01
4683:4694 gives 0.05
